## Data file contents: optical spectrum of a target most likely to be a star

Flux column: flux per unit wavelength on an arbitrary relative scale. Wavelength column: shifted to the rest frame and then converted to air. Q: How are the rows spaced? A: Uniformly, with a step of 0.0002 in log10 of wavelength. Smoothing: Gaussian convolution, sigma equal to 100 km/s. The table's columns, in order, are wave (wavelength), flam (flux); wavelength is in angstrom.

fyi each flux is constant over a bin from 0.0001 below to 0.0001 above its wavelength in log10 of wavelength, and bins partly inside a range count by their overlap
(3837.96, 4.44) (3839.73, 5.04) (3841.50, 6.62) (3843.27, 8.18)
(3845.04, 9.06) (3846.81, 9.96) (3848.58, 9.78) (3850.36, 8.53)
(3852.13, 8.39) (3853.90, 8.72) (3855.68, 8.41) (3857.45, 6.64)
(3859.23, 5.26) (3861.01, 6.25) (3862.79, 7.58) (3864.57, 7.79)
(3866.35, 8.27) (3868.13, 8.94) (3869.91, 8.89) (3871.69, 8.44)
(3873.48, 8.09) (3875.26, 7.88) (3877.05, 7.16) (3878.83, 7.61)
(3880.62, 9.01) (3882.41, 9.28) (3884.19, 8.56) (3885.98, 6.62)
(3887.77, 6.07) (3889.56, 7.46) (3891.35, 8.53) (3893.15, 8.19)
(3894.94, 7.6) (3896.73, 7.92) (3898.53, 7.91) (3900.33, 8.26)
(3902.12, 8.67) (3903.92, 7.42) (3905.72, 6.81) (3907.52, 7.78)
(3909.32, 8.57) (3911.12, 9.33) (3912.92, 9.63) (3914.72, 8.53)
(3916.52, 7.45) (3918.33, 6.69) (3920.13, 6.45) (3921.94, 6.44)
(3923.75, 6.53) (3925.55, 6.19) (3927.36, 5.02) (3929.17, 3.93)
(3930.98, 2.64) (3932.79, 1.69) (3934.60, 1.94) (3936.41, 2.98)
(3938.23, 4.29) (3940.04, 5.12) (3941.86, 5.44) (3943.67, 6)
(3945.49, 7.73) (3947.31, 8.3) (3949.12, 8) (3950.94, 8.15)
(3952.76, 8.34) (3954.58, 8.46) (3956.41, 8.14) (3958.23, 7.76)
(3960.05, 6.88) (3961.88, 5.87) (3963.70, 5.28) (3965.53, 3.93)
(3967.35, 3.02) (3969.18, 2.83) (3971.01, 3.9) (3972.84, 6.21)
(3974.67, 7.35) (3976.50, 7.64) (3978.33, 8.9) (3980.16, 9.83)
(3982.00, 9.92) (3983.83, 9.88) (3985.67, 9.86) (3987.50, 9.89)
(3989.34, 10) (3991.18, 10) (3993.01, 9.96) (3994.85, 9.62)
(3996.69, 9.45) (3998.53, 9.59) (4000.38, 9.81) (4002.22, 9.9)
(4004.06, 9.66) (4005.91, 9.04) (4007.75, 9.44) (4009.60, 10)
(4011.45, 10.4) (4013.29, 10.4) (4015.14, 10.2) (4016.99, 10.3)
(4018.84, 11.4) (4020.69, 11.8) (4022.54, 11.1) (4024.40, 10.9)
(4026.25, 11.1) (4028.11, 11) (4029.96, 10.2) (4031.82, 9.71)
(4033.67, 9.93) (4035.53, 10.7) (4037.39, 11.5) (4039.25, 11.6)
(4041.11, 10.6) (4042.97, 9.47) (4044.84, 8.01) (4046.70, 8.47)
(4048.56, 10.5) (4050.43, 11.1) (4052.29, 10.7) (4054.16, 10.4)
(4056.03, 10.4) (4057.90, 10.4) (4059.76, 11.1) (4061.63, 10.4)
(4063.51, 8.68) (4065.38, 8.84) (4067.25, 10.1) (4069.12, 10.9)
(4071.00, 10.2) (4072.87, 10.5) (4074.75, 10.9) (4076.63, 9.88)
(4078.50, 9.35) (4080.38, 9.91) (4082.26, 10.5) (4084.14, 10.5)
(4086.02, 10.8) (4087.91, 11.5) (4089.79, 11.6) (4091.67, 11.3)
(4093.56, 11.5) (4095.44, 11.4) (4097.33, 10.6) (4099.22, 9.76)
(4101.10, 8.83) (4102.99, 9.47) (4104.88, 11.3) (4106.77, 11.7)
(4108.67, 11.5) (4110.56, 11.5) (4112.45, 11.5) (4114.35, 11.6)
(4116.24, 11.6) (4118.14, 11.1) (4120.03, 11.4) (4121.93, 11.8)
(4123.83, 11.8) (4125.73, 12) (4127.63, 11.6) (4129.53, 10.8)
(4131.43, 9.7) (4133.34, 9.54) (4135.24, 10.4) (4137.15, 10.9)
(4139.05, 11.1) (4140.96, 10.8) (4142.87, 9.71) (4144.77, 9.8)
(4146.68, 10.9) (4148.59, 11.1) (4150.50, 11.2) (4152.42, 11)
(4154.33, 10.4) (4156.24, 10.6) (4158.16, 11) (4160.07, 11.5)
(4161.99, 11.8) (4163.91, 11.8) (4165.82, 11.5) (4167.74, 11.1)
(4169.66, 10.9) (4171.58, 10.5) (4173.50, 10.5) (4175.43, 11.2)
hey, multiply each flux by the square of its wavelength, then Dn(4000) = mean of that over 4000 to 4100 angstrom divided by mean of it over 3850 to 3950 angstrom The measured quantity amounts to 1.58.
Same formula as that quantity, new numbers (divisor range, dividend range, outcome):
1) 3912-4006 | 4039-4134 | 1.59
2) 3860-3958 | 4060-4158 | 1.66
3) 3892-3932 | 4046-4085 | 1.54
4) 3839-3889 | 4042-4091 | 1.43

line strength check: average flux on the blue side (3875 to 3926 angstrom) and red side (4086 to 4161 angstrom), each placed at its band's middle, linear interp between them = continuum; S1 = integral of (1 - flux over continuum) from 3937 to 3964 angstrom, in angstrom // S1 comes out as 5.0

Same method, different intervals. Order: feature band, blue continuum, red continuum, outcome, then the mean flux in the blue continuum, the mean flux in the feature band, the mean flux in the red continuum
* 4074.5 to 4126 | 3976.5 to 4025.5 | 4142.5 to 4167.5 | -1.4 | 10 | 10.9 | 11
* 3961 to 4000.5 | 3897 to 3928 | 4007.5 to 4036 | 7.0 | 7.54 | 7.82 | 10.6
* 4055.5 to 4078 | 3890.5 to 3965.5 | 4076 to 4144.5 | -0.7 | 6.71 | 10.2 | 10.8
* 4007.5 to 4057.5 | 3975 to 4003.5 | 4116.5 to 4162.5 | -2.4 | 9.57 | 10.4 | 10.9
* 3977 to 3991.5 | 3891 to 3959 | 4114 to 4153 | -3.2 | 6.79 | 9.71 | 10.9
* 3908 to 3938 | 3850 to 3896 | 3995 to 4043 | 9.7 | 7.85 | 5.86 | 10.4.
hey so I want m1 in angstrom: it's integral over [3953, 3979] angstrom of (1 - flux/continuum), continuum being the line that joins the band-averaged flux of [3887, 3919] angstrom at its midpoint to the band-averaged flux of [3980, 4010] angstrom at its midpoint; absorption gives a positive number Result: 8.5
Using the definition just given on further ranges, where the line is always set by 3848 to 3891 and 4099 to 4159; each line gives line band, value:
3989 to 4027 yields -2.83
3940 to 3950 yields 2.12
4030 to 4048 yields -0.34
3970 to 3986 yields 1.88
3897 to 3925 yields 2.07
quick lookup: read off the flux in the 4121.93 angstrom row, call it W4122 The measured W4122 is 11.8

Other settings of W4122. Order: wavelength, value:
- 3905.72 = 6.81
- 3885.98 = 6.62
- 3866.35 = 8.27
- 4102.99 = 9.47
